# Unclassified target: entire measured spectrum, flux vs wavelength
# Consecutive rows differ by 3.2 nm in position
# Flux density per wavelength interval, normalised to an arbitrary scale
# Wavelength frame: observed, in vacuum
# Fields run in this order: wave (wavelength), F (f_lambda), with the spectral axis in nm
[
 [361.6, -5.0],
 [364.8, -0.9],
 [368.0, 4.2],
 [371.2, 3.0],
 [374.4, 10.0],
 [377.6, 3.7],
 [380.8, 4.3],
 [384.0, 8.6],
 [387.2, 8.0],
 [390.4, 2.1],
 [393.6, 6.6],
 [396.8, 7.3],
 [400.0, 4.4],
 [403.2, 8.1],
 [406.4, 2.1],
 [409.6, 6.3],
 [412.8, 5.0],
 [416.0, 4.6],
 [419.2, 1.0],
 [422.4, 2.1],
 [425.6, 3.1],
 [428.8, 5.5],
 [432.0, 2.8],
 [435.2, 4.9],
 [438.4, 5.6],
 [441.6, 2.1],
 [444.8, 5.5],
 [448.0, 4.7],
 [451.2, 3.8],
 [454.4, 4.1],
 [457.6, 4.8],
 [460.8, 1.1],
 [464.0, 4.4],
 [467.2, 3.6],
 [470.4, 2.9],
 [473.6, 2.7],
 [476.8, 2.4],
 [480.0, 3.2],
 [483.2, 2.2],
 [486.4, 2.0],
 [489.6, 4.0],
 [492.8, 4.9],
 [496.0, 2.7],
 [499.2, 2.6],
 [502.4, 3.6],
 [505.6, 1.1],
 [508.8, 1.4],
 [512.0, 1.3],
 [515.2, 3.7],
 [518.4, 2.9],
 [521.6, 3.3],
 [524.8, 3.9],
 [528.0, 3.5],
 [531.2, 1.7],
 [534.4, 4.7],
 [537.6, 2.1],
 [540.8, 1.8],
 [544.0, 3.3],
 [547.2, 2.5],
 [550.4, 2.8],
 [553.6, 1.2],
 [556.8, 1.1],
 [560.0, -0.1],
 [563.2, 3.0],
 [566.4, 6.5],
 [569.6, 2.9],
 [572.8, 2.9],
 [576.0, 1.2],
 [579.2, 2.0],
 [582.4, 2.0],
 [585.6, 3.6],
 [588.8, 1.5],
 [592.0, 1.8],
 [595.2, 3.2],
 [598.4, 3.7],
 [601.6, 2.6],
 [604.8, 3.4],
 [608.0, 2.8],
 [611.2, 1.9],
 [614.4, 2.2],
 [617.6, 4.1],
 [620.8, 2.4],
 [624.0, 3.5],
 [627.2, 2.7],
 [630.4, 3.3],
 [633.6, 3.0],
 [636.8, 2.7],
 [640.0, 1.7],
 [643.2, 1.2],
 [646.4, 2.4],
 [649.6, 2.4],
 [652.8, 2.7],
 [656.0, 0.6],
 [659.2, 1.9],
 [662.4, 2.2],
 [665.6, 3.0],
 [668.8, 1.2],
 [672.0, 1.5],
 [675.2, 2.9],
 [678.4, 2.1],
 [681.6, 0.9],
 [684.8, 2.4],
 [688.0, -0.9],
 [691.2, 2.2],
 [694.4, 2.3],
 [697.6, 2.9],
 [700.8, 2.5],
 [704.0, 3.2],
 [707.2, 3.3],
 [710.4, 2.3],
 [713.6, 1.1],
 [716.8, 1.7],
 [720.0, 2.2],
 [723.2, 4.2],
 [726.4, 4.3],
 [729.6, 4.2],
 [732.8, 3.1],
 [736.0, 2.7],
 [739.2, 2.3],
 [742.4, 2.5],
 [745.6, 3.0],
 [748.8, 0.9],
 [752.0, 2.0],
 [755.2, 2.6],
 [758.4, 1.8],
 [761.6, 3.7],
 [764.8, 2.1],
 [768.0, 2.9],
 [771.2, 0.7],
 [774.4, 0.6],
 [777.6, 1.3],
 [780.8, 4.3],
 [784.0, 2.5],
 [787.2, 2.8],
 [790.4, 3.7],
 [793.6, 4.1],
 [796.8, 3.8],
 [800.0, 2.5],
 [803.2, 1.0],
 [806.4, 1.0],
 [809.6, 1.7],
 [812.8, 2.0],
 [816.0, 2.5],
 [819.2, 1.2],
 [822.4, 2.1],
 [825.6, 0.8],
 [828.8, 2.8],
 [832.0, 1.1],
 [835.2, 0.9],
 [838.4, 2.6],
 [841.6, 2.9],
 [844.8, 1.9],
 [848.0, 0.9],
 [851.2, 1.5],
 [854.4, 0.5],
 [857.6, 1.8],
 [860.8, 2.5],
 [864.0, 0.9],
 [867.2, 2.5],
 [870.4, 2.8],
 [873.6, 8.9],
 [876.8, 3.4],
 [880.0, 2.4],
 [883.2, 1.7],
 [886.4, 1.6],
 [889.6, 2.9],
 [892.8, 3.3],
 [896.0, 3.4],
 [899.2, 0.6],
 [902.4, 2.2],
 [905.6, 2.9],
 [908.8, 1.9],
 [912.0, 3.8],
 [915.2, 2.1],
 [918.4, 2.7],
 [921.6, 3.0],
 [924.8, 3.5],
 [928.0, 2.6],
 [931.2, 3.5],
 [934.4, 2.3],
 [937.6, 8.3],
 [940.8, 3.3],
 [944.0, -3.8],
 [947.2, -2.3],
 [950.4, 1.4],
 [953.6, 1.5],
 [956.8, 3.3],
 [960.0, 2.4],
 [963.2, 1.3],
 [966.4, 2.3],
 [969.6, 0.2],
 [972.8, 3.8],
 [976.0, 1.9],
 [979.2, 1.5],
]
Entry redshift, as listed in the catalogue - 1.345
